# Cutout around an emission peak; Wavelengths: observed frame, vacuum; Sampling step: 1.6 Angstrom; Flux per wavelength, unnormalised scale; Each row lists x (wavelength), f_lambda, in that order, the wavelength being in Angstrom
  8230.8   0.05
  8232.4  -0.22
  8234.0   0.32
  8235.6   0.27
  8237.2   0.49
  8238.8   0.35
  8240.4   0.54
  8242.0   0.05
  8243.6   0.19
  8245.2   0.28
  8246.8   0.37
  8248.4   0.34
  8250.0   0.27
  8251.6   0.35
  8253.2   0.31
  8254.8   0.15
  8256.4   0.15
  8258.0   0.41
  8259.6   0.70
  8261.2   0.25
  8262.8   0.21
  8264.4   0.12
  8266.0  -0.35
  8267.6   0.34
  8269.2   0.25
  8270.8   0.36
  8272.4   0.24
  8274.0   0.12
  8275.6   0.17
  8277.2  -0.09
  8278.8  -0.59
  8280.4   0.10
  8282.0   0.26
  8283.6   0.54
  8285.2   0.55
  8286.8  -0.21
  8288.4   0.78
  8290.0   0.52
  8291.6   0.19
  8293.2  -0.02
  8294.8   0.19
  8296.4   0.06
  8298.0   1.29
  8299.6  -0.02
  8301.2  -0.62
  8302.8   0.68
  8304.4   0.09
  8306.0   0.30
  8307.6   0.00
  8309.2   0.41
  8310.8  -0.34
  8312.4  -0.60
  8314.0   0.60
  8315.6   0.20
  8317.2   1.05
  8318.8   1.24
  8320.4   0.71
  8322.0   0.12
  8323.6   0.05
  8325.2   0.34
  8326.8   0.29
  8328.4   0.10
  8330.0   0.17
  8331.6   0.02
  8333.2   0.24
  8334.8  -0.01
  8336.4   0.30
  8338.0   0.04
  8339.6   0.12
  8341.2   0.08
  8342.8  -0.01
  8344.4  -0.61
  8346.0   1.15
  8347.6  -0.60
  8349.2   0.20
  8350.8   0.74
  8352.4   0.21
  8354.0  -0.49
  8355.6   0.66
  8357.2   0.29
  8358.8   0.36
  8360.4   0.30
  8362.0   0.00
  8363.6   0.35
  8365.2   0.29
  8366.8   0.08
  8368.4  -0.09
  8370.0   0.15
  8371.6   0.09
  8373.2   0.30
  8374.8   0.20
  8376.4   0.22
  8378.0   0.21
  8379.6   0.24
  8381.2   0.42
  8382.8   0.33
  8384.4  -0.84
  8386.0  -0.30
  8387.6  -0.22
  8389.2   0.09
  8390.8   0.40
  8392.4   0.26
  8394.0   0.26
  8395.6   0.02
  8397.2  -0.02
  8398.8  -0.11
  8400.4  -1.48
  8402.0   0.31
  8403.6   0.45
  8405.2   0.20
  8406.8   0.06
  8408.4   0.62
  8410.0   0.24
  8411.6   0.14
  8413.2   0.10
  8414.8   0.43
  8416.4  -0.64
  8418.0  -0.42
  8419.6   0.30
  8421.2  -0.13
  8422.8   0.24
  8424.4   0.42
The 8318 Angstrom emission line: H-gamma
